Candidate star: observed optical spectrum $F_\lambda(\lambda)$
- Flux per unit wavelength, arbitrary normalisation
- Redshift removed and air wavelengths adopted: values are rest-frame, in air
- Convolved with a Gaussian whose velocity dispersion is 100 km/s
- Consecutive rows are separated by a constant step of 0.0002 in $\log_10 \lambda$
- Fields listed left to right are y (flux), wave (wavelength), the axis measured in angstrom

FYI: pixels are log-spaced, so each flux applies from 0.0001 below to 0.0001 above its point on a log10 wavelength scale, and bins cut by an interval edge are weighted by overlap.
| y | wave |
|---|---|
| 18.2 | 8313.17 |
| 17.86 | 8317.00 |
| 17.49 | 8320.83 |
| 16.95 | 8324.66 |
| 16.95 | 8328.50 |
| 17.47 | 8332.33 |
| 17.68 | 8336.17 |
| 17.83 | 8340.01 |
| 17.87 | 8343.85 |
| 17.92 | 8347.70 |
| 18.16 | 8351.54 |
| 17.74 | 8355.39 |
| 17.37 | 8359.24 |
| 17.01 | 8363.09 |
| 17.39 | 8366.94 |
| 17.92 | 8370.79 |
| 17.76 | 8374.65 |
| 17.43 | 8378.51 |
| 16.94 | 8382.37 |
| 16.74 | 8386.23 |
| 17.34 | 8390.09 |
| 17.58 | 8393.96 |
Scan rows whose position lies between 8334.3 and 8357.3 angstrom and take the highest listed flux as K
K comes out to 18.16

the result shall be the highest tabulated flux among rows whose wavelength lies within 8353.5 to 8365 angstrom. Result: 17.74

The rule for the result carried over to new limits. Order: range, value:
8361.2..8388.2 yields 17.92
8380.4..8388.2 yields 16.94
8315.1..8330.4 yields 17.86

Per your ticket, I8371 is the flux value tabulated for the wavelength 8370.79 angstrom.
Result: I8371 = 17.92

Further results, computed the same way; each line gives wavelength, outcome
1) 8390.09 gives 17.34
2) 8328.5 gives 16.95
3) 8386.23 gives 16.74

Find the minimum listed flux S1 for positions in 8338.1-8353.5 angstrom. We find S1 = 17.83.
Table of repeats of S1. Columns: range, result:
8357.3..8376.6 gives 17.01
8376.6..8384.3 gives 16.94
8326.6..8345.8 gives 16.95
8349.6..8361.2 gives 17.37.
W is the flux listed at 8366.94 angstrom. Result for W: 17.39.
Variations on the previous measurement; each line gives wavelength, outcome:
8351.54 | 18.16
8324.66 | 16.95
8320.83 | 17.49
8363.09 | 17.01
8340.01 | 17.83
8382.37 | 16.94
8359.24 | 17.37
